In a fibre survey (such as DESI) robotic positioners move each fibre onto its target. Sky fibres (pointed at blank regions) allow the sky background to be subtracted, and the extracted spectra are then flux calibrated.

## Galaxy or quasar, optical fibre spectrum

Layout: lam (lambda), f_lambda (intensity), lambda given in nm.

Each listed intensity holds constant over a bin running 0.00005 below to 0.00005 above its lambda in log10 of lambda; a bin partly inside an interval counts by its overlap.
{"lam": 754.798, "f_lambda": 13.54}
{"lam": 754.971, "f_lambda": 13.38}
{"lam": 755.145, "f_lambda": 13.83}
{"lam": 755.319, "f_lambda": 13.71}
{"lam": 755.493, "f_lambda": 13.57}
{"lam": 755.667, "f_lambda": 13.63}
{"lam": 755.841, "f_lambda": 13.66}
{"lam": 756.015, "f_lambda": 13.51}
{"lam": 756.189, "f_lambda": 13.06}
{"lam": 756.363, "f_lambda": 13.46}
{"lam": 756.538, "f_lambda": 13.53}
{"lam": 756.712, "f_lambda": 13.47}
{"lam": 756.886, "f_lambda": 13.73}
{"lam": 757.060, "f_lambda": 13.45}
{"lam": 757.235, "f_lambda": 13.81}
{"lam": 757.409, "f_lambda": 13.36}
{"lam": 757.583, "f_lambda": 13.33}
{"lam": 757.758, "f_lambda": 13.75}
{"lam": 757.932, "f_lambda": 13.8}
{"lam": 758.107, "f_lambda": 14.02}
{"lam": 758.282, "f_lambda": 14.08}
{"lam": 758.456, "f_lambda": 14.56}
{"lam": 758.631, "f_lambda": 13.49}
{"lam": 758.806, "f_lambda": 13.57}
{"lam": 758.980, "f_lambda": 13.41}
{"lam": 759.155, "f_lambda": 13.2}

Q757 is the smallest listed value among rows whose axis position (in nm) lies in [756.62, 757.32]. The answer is 13.45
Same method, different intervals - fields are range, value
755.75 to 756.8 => 13.06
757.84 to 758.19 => 13.8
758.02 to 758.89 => 13.49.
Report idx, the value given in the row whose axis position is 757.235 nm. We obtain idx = 13.81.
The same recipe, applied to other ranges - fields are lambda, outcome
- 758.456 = 14.56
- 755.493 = 13.57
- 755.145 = 13.83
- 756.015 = 13.51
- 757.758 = 13.75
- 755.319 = 13.71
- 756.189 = 13.06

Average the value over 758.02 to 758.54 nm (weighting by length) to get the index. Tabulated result 14.2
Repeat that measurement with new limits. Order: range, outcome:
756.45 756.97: 13.6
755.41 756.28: 13.5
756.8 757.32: 13.7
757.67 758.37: 13.9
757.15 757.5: 13.6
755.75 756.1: 13.6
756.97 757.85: 13.5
